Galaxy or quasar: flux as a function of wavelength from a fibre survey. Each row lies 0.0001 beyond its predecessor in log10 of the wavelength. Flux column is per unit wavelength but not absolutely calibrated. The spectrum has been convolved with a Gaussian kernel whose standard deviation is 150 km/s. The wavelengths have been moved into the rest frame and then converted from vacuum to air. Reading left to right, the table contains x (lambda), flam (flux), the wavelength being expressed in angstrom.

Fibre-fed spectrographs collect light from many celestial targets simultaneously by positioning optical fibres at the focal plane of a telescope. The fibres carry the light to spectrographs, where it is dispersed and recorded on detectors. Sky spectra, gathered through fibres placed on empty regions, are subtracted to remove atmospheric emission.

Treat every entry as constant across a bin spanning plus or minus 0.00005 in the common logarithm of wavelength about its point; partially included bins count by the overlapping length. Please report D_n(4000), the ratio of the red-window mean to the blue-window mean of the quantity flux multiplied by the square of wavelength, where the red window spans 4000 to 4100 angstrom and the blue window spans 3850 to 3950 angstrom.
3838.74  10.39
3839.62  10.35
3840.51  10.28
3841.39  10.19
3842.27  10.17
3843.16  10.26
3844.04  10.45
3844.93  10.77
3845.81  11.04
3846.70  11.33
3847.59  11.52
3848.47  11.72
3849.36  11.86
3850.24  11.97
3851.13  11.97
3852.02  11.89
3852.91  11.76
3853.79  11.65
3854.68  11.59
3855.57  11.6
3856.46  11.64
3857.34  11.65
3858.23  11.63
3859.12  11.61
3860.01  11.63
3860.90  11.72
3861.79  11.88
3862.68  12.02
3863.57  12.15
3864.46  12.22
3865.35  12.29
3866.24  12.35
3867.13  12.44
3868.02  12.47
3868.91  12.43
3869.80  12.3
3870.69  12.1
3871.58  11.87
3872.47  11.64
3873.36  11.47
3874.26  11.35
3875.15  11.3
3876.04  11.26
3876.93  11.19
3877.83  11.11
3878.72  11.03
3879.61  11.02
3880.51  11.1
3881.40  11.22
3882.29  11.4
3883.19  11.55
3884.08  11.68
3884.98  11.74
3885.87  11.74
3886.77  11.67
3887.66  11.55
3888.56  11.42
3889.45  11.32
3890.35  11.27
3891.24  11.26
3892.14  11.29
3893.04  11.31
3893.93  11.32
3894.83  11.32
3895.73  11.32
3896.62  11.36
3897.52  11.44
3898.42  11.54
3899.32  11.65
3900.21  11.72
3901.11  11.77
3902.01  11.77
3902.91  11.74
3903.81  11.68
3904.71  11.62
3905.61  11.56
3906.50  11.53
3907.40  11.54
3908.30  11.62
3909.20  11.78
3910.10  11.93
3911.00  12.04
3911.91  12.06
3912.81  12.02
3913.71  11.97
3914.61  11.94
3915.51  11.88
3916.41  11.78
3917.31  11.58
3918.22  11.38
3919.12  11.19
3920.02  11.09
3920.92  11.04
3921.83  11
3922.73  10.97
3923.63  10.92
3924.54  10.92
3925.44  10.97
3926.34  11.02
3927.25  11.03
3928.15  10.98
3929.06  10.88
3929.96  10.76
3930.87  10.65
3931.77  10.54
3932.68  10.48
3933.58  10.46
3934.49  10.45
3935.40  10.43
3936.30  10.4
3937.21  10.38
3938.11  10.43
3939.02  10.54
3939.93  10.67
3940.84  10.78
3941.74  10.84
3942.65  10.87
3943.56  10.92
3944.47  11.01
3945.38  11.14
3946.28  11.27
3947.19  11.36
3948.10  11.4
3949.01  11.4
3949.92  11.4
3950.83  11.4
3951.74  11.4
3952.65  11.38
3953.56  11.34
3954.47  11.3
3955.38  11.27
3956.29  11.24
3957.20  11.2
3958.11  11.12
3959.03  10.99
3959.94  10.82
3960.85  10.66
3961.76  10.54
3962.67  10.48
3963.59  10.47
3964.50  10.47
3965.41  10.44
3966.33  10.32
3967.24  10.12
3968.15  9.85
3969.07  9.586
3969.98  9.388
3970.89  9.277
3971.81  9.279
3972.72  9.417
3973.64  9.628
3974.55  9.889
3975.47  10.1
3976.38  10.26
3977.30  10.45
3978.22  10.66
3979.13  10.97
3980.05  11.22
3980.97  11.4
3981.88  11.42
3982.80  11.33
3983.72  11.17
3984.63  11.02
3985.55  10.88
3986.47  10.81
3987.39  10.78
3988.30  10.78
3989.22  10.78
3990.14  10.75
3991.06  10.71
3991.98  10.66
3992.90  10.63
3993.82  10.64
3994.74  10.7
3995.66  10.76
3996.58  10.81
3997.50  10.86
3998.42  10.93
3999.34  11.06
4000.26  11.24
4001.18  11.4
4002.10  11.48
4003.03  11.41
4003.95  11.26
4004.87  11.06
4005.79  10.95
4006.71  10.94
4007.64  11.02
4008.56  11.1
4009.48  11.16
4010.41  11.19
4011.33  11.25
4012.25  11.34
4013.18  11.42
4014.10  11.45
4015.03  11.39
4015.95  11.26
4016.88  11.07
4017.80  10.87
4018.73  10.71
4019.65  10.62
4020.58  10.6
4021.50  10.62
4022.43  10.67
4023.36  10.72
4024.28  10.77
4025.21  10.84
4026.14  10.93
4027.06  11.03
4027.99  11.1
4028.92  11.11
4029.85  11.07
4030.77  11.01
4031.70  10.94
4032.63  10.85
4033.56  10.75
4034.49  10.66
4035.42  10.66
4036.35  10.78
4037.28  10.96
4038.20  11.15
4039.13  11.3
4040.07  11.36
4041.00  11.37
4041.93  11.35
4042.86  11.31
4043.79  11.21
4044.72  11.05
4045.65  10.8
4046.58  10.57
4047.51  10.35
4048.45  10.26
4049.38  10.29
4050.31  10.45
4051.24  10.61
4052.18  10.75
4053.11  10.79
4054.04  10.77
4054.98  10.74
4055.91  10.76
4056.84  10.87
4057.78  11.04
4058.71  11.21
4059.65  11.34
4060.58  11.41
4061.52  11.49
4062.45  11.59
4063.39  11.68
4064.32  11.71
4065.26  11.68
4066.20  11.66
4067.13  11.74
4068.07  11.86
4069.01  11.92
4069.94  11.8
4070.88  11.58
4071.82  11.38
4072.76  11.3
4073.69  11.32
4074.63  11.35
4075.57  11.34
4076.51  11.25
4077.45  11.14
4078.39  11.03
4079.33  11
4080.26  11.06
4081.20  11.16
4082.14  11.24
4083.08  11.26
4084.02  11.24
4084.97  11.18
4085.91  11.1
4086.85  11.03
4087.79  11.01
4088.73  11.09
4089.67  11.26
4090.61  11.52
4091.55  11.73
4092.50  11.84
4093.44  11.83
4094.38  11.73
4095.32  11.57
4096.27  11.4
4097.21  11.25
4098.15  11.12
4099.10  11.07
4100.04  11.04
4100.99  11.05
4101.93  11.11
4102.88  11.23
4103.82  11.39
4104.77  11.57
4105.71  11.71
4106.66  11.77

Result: 1.05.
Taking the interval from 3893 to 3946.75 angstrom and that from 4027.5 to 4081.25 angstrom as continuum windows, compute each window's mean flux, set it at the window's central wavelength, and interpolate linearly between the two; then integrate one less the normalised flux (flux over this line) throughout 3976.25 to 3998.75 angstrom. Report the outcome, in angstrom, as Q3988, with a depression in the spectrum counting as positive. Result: 0.6 angstrom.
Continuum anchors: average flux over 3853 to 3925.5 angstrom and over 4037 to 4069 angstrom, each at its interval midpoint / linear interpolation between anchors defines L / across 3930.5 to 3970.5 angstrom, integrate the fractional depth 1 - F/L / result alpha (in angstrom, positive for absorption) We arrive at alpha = 2.3 angstrom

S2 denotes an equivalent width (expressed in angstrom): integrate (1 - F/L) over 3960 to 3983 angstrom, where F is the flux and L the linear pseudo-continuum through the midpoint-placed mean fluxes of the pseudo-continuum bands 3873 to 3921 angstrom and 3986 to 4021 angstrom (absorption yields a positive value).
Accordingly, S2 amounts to 1.7 angstrom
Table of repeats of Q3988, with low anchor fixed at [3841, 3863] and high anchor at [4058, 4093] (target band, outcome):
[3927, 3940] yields 0.93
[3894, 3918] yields -0.58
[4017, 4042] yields 1.06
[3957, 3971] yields 1.27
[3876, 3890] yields 0.05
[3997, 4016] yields 0.34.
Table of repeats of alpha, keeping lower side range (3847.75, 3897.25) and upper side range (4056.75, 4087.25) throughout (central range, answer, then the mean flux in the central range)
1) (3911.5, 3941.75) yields 1.5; 11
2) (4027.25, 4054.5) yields 1.3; 10.9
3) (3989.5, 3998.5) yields 0.6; 10.7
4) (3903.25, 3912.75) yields -0.1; 11.7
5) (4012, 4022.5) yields 0.4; 11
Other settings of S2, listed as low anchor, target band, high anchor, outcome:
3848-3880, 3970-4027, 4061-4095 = 3.6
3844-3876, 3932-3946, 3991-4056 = 0.9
